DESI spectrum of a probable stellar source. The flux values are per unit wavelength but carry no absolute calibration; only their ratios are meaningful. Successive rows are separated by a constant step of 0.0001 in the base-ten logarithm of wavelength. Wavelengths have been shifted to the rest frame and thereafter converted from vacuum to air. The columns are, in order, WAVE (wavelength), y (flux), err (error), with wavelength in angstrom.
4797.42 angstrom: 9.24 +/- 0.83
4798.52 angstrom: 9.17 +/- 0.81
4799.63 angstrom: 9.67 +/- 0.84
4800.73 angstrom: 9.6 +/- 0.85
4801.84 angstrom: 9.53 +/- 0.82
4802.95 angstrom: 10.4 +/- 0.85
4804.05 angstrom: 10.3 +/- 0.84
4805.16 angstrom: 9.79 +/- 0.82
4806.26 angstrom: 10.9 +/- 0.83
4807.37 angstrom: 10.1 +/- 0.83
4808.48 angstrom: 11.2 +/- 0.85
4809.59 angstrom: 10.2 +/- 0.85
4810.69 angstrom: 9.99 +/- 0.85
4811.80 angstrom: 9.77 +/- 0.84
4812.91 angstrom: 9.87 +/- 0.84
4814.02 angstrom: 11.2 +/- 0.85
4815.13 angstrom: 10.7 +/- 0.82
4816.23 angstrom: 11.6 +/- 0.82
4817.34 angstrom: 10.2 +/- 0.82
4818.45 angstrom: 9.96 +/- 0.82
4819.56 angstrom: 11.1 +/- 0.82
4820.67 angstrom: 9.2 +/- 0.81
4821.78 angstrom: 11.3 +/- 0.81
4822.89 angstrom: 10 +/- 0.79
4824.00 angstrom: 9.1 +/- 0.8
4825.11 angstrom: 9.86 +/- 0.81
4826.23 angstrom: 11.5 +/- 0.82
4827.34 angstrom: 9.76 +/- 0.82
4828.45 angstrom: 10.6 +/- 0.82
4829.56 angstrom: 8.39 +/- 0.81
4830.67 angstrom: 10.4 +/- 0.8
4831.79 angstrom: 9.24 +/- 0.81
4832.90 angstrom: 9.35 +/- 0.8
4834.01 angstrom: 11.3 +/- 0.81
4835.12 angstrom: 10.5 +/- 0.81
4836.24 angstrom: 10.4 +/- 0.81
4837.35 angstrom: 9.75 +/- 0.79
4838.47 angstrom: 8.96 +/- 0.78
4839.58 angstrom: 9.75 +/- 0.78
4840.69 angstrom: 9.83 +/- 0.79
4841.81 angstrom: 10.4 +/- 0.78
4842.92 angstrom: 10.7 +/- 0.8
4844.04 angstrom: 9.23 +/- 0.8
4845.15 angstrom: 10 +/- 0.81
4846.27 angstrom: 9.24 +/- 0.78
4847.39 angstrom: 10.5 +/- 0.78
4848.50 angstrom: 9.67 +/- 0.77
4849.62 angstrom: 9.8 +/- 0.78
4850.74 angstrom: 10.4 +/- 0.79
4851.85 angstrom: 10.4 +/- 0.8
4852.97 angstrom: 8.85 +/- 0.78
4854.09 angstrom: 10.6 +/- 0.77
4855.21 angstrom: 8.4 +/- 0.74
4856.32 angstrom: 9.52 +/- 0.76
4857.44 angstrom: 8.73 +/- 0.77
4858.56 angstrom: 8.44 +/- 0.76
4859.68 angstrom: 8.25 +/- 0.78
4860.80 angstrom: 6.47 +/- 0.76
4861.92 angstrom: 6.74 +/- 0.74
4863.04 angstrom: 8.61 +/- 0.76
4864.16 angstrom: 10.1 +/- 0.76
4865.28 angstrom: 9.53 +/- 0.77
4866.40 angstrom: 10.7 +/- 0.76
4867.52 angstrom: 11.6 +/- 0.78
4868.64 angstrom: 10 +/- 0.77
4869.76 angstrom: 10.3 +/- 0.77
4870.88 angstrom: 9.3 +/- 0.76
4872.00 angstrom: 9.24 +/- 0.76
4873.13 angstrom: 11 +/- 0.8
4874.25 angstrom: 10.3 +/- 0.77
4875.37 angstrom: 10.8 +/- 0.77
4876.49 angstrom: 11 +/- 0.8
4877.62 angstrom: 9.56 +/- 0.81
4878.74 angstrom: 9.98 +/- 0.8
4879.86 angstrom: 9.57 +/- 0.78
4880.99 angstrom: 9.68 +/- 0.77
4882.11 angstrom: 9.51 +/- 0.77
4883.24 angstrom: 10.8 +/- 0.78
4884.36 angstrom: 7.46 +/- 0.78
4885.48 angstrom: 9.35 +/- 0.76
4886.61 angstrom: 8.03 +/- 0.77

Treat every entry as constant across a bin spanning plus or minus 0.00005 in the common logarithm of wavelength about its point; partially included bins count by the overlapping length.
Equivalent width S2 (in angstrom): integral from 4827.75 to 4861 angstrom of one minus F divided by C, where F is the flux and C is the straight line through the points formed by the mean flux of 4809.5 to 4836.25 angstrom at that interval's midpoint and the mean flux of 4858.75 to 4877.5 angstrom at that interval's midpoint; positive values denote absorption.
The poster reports 0.97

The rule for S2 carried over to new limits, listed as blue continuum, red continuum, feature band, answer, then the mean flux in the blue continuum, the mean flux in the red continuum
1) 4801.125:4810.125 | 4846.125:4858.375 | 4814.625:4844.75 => -0.5 angstrom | 10.3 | 9.62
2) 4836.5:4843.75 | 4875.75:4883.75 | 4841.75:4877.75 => 1.2 angstrom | 9.9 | 10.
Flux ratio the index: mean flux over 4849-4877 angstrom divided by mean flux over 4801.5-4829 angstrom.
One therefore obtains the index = 0.9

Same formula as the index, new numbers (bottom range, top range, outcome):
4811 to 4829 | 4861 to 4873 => 0.92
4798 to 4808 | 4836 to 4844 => 1.00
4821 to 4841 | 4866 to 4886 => 1.00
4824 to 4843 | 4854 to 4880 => 0.95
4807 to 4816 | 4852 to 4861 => 0.85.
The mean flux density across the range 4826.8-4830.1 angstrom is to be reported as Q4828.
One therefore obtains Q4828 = 9.6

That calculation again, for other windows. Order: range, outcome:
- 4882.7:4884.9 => 9.15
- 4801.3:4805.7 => 10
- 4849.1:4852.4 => 10.2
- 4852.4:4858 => 9.22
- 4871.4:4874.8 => 10.2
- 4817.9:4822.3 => 10.4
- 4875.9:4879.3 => 10.2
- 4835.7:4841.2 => 9.75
